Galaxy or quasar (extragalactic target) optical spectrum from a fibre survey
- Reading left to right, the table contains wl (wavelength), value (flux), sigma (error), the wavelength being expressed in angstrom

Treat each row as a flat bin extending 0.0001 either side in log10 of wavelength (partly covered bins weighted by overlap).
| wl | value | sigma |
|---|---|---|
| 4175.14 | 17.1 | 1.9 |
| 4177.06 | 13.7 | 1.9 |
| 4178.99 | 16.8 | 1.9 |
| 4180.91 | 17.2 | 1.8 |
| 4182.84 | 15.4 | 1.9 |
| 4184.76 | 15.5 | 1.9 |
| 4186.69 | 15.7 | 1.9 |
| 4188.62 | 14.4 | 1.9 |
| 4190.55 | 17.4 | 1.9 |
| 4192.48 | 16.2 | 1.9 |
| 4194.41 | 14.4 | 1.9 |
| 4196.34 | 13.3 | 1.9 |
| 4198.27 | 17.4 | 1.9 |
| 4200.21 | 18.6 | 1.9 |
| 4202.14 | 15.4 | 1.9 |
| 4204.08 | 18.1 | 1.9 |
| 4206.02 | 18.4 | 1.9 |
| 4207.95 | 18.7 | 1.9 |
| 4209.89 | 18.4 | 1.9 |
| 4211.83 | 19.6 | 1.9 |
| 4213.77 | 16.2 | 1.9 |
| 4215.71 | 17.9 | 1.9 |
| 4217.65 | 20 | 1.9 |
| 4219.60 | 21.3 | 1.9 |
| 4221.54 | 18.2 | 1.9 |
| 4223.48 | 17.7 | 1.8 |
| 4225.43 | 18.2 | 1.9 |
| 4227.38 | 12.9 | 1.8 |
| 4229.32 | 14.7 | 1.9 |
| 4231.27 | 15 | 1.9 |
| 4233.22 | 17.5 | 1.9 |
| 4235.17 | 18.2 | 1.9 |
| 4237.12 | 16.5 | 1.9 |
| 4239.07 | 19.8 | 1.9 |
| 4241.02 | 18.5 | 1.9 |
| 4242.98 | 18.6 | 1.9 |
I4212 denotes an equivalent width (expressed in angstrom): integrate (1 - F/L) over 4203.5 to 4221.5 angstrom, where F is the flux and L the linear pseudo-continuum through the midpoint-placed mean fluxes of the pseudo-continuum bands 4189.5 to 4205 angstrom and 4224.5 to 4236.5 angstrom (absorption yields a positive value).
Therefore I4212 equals -2.8 angstrom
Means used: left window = 16.3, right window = 16.1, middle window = 18.7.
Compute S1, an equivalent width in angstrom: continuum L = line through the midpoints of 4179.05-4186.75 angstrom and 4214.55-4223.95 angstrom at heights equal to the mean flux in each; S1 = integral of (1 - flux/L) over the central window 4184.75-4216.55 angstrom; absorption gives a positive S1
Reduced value 1.28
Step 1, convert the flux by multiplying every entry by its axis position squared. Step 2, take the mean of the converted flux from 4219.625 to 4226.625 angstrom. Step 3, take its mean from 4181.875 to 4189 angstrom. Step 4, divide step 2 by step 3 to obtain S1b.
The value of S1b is 1.22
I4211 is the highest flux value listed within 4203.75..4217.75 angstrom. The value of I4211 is 20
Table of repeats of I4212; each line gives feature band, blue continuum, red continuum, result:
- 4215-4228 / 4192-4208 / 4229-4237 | -1.3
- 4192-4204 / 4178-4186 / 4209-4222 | 1.0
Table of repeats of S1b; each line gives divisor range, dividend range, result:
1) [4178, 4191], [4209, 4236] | 1.12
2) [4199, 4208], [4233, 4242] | 1.04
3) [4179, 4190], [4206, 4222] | 1.21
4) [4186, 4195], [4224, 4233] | 1.01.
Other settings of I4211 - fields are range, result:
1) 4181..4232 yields 21.3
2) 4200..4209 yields 18.7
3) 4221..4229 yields 18.2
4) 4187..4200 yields 17.4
